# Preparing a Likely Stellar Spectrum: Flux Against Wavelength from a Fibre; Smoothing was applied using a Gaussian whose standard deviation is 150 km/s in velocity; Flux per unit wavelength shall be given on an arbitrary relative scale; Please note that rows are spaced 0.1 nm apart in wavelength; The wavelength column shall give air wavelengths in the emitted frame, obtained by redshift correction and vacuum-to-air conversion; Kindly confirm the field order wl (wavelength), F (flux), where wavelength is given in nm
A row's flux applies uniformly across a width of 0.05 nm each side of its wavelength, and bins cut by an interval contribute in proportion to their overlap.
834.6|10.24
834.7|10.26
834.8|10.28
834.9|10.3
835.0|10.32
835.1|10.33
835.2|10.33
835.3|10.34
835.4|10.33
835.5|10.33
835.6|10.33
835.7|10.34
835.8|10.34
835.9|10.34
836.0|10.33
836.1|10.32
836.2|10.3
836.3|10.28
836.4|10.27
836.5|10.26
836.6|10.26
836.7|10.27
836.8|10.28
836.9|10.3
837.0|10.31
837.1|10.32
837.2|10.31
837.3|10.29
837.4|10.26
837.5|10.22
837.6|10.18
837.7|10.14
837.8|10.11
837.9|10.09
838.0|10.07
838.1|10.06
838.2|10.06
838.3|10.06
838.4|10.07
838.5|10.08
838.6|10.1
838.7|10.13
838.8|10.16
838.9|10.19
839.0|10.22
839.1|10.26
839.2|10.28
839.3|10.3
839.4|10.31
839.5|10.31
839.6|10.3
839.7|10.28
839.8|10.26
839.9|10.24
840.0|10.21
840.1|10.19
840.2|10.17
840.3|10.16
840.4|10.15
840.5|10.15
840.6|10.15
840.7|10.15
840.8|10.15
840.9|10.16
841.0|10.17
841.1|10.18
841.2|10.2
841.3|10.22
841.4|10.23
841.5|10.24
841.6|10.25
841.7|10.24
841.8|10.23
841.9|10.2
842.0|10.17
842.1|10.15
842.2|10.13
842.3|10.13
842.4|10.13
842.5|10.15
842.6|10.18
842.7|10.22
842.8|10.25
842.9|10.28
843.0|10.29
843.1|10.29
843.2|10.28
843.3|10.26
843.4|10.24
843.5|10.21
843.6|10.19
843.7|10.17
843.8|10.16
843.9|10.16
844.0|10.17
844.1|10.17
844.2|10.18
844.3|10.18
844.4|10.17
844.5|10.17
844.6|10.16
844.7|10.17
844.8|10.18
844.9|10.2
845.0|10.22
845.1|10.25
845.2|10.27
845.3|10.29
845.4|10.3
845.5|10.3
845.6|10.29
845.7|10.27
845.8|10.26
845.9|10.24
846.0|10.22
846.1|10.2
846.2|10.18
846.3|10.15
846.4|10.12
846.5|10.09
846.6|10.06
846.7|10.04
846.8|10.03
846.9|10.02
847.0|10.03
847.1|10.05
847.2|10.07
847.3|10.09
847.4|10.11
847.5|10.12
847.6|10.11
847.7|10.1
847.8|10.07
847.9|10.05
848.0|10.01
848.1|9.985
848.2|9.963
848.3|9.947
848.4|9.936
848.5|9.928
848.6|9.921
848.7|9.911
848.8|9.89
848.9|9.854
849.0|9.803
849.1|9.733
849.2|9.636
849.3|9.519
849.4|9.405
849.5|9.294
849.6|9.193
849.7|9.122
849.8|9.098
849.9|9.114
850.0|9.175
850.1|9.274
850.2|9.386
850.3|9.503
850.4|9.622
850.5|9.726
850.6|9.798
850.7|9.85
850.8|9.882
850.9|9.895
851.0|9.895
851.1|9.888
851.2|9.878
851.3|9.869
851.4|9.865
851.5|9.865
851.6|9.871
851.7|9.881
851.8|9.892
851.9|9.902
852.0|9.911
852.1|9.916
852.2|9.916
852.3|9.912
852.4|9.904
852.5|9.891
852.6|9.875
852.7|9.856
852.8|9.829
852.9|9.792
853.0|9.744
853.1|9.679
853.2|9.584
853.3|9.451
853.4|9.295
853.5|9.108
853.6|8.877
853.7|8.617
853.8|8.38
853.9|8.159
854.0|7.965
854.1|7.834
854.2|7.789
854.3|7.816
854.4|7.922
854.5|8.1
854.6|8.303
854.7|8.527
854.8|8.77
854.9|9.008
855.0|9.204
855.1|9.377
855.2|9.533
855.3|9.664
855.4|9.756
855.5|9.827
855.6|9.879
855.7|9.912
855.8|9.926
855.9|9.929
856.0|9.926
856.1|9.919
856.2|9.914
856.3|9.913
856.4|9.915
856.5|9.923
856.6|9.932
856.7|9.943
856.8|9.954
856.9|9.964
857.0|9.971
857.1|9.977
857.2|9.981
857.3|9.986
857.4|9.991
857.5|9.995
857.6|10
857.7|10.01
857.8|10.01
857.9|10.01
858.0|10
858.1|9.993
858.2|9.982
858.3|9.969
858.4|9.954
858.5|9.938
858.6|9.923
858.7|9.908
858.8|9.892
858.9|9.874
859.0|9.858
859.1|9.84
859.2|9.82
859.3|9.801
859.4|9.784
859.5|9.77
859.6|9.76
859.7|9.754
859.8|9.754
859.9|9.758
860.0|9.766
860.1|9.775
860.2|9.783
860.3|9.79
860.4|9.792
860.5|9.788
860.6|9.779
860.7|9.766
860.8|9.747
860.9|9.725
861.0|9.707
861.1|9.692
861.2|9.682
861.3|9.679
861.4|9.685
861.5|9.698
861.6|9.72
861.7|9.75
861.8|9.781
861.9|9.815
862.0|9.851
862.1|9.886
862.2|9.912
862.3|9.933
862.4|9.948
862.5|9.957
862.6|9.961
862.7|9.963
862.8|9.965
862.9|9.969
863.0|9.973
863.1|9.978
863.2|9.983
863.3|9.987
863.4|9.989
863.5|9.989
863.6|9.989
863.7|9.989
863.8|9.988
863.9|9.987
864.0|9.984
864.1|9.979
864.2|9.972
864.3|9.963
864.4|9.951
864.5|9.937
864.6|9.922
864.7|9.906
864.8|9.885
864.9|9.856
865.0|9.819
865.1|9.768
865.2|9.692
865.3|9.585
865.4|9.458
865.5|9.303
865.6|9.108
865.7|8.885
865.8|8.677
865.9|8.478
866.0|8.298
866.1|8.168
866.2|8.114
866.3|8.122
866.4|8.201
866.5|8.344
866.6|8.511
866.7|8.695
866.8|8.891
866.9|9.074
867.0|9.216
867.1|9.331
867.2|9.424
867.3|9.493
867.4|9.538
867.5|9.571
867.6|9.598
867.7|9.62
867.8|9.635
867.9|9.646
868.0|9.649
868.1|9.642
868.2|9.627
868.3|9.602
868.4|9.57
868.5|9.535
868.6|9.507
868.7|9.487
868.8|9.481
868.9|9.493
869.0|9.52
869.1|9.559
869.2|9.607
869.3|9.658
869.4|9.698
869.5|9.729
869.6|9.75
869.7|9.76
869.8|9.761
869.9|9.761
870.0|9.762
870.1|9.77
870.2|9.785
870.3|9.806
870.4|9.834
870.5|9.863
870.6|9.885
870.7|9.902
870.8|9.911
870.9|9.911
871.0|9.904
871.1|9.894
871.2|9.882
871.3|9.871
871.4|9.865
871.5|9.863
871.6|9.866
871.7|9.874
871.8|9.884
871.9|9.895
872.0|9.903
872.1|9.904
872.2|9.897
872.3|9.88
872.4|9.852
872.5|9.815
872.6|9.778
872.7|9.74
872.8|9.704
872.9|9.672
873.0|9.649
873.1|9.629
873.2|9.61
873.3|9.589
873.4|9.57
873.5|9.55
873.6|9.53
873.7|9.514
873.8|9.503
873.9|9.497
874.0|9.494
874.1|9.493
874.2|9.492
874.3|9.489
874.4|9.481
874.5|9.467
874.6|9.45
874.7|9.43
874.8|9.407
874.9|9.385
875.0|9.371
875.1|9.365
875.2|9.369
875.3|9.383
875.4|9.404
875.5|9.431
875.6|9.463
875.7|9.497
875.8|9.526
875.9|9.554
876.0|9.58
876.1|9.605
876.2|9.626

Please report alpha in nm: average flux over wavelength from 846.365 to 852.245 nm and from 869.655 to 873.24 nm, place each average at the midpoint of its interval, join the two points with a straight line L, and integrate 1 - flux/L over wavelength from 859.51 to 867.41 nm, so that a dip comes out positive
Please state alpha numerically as 0.19 nm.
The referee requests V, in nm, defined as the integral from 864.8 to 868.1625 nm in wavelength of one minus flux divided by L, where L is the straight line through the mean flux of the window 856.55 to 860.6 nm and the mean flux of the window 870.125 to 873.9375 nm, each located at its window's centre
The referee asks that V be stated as 0.23 nm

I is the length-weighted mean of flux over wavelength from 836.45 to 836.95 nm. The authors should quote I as 10.3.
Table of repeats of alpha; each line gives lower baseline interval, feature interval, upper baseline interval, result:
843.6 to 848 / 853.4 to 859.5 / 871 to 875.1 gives 0.28 nm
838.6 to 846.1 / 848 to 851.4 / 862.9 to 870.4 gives 0.11 nm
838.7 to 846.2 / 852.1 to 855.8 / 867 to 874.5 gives 0.31 nm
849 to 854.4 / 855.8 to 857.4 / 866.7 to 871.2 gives -0.08 nm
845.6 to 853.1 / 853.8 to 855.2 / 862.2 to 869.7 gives 0.19 nm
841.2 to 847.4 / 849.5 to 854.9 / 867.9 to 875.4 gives 0.39 nm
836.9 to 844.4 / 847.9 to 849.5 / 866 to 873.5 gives 0.03 nm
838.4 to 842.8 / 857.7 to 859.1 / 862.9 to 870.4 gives -0.03 nm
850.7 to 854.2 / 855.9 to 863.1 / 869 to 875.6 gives -0.23 nm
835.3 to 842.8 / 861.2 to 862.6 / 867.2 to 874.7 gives 0.00 nm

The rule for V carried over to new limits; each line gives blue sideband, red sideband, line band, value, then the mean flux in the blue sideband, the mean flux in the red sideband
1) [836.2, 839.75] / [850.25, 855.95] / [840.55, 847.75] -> -0.22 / 10.2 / 9.4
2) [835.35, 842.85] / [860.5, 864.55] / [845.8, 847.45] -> 0.00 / 10.2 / 9.88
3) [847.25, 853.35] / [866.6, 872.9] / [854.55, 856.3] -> 0.04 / 9.77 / 9.67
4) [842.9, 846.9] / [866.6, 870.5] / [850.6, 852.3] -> 0.02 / 10.2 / 9.55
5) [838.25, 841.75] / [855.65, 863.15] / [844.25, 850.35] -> 0.08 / 10.2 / 9.87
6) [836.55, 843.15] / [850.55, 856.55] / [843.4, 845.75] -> -0.06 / 10.2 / 9.44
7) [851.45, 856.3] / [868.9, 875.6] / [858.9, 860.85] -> -0.07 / 9.34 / 9.67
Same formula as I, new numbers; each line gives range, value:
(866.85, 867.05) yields 9.14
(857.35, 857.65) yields 10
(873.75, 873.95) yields 9.5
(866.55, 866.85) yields 8.7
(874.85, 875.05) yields 9.38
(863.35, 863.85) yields 9.99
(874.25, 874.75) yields 9.46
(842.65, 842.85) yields 10.2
